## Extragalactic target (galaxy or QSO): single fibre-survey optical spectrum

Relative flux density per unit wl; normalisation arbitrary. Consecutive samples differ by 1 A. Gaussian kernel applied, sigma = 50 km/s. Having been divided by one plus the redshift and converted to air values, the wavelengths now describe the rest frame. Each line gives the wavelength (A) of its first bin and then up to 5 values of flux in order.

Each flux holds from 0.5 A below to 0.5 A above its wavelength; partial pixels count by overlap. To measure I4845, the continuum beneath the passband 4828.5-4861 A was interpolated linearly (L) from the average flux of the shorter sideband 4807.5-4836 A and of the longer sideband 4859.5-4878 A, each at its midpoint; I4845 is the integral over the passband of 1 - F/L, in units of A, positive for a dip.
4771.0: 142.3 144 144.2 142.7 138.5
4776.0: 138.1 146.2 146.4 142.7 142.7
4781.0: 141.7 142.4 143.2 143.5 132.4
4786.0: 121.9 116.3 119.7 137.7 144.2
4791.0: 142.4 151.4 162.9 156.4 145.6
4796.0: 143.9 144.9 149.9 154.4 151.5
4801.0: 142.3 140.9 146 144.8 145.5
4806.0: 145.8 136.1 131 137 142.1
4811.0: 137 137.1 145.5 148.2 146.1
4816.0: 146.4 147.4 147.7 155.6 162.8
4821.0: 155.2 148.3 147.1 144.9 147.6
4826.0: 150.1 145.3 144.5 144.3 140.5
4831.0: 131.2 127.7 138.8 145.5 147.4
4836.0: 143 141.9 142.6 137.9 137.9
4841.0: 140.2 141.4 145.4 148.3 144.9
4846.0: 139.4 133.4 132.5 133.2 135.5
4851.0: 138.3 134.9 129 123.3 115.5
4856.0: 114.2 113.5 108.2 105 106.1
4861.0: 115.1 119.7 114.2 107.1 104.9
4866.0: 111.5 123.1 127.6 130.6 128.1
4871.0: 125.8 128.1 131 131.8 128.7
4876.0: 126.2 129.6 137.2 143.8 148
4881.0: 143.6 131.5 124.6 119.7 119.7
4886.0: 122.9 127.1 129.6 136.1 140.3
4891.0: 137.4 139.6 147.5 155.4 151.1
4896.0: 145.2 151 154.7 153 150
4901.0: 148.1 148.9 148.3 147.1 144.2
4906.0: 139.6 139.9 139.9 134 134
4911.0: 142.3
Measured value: 0.2 A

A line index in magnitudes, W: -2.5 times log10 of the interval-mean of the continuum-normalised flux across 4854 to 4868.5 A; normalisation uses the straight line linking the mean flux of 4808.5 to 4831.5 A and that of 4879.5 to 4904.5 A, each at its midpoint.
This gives 0.25 mag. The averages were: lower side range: 146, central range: 114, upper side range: 141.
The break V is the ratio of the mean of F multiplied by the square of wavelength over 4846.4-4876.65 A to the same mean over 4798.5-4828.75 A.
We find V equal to 0.86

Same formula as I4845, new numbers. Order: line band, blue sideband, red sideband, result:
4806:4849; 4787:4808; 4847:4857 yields -2.4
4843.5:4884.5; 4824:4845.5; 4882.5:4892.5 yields 2.6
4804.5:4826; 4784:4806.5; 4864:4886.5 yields -1.0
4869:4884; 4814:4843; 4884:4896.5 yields 0.7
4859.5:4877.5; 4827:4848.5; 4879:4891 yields 1.8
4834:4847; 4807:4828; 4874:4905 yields 0.1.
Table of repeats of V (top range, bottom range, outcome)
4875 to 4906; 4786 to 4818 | 1.01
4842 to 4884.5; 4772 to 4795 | 0.93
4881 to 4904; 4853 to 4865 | 1.26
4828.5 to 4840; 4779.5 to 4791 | 1.06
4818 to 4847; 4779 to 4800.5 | 1.03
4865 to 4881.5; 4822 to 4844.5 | 0.93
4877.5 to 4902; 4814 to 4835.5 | 0.99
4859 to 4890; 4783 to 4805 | 0.91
